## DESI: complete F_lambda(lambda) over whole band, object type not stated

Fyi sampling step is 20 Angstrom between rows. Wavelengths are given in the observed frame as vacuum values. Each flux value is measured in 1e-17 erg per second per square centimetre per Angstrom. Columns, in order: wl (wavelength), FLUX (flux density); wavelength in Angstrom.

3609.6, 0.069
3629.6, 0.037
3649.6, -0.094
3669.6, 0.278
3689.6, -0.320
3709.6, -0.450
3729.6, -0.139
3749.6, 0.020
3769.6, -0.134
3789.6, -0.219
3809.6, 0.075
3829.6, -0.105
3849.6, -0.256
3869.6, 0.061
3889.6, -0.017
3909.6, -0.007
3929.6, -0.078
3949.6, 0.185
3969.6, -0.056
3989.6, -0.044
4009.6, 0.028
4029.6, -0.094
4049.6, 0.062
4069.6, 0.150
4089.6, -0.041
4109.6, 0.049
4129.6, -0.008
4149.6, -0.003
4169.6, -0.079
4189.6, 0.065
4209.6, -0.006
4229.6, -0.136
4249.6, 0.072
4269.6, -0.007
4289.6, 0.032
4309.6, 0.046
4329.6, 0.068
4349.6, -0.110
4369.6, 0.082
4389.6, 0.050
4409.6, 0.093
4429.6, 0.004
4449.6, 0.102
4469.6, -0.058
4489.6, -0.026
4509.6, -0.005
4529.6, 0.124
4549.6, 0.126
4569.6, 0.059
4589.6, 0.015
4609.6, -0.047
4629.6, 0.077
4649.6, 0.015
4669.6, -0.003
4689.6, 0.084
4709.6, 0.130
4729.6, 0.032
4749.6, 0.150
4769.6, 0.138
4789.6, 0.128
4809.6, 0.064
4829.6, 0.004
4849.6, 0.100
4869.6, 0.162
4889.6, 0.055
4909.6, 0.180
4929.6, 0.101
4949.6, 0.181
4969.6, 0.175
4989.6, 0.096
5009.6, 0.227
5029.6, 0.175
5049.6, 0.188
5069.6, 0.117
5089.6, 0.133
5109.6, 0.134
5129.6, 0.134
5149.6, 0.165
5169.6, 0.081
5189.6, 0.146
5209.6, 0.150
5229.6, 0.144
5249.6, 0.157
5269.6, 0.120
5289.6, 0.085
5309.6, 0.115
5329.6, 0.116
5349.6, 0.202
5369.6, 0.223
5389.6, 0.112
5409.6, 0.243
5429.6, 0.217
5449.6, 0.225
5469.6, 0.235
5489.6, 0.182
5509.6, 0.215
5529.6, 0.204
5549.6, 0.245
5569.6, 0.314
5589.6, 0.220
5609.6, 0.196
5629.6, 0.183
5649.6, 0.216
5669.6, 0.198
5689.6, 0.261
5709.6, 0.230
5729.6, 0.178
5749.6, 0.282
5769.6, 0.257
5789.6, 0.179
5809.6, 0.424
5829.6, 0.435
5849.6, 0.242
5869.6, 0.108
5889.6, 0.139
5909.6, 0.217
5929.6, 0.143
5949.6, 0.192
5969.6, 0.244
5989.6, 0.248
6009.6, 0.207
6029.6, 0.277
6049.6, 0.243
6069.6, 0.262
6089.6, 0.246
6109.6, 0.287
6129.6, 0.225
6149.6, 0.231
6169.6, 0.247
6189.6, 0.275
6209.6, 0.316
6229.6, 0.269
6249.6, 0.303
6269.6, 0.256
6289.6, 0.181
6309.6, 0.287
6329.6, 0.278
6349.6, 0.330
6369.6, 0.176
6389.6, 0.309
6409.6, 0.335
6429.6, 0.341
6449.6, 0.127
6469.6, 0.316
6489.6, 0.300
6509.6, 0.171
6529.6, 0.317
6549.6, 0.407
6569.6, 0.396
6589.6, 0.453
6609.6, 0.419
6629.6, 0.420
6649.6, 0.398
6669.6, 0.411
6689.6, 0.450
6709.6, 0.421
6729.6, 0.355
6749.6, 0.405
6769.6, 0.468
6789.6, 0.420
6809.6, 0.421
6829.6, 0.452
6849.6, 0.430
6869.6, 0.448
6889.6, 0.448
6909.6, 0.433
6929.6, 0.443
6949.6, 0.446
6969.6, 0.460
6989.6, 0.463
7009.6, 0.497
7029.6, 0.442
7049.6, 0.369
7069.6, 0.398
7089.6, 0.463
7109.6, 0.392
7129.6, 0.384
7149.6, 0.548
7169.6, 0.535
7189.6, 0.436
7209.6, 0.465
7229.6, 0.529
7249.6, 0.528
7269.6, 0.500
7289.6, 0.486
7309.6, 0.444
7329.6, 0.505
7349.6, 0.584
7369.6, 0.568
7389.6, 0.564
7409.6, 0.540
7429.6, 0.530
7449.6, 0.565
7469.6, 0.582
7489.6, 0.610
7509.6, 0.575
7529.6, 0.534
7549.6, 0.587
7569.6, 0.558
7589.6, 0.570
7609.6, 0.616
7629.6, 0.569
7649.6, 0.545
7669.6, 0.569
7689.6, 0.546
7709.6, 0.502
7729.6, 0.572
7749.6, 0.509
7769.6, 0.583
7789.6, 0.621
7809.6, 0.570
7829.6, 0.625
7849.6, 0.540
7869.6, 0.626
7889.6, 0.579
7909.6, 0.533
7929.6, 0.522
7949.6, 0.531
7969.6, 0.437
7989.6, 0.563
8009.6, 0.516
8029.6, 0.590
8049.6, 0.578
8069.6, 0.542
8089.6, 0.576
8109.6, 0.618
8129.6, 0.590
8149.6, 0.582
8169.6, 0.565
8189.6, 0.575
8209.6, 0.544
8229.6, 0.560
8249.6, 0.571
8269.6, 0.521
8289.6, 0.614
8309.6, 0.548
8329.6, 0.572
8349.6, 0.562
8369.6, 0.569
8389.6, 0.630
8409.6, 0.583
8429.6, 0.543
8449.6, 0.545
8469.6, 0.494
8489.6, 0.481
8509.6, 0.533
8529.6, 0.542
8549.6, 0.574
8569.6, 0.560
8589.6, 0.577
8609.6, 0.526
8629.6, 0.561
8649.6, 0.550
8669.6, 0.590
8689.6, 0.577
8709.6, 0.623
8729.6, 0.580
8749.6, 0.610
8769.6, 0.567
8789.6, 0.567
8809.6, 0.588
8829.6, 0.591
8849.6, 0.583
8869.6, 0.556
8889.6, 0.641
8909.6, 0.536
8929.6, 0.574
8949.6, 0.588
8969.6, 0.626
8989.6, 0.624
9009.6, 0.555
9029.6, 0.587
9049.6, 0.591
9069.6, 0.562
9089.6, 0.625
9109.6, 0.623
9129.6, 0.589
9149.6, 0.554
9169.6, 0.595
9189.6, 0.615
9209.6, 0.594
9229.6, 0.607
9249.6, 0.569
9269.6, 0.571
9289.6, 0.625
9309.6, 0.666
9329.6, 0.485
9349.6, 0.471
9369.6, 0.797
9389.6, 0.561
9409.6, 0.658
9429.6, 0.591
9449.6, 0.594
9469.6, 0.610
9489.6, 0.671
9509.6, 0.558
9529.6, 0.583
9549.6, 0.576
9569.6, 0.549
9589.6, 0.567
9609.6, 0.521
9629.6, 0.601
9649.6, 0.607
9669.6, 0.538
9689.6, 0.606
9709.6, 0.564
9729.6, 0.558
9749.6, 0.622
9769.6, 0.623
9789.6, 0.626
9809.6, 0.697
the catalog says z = 0.639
